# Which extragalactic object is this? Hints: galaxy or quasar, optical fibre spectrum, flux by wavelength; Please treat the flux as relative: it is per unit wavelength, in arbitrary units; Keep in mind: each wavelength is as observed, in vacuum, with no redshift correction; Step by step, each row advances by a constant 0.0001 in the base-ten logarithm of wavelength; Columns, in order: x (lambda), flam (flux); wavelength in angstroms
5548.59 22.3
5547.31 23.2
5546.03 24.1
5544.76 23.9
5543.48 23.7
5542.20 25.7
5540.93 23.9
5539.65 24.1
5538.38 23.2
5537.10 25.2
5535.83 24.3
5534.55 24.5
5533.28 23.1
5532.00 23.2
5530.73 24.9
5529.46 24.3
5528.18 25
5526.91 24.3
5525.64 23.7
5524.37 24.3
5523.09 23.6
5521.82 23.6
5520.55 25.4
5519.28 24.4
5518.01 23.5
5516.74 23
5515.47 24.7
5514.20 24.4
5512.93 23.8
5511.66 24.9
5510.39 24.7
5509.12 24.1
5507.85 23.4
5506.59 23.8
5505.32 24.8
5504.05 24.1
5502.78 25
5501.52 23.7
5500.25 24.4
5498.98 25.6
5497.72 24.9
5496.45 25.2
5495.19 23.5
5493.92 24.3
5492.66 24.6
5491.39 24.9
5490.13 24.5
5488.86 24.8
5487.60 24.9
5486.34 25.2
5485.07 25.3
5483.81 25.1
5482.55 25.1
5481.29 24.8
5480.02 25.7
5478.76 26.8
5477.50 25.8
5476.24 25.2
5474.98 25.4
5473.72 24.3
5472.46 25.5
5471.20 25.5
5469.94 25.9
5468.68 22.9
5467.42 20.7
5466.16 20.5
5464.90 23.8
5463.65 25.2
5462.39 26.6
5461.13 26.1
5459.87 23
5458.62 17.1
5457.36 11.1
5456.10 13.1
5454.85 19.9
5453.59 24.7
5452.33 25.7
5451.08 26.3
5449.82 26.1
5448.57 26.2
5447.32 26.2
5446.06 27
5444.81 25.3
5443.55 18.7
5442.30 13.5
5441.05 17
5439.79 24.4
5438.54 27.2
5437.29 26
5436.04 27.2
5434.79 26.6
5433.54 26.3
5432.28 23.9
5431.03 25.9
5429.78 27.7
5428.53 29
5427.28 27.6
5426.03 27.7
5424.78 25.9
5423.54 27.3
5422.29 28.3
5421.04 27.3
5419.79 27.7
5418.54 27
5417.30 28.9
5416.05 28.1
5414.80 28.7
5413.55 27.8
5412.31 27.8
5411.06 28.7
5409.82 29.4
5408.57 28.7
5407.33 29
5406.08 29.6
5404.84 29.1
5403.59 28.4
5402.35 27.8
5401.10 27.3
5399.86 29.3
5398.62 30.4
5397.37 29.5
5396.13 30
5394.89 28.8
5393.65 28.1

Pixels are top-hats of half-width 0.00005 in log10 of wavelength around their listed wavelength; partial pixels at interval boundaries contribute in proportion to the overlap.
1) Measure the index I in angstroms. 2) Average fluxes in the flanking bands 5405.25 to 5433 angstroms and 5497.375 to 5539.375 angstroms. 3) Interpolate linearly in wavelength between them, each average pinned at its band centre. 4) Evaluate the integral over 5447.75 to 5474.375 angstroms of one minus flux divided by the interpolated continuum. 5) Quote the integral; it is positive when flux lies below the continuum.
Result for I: 3.4 angstroms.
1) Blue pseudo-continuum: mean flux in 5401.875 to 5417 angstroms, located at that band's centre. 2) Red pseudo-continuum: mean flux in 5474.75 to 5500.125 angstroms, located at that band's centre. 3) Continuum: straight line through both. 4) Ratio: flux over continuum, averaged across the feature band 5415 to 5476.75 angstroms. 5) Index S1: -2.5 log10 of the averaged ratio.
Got 0.105 mag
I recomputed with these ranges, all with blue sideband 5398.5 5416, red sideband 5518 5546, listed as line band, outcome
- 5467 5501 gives 1.36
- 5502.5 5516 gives 0.37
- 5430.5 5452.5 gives 2.44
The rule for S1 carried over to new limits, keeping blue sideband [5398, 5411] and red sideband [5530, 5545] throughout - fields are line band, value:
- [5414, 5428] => 0.024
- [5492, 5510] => 0.046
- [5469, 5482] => 0.039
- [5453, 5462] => 0.356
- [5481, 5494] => 0.044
